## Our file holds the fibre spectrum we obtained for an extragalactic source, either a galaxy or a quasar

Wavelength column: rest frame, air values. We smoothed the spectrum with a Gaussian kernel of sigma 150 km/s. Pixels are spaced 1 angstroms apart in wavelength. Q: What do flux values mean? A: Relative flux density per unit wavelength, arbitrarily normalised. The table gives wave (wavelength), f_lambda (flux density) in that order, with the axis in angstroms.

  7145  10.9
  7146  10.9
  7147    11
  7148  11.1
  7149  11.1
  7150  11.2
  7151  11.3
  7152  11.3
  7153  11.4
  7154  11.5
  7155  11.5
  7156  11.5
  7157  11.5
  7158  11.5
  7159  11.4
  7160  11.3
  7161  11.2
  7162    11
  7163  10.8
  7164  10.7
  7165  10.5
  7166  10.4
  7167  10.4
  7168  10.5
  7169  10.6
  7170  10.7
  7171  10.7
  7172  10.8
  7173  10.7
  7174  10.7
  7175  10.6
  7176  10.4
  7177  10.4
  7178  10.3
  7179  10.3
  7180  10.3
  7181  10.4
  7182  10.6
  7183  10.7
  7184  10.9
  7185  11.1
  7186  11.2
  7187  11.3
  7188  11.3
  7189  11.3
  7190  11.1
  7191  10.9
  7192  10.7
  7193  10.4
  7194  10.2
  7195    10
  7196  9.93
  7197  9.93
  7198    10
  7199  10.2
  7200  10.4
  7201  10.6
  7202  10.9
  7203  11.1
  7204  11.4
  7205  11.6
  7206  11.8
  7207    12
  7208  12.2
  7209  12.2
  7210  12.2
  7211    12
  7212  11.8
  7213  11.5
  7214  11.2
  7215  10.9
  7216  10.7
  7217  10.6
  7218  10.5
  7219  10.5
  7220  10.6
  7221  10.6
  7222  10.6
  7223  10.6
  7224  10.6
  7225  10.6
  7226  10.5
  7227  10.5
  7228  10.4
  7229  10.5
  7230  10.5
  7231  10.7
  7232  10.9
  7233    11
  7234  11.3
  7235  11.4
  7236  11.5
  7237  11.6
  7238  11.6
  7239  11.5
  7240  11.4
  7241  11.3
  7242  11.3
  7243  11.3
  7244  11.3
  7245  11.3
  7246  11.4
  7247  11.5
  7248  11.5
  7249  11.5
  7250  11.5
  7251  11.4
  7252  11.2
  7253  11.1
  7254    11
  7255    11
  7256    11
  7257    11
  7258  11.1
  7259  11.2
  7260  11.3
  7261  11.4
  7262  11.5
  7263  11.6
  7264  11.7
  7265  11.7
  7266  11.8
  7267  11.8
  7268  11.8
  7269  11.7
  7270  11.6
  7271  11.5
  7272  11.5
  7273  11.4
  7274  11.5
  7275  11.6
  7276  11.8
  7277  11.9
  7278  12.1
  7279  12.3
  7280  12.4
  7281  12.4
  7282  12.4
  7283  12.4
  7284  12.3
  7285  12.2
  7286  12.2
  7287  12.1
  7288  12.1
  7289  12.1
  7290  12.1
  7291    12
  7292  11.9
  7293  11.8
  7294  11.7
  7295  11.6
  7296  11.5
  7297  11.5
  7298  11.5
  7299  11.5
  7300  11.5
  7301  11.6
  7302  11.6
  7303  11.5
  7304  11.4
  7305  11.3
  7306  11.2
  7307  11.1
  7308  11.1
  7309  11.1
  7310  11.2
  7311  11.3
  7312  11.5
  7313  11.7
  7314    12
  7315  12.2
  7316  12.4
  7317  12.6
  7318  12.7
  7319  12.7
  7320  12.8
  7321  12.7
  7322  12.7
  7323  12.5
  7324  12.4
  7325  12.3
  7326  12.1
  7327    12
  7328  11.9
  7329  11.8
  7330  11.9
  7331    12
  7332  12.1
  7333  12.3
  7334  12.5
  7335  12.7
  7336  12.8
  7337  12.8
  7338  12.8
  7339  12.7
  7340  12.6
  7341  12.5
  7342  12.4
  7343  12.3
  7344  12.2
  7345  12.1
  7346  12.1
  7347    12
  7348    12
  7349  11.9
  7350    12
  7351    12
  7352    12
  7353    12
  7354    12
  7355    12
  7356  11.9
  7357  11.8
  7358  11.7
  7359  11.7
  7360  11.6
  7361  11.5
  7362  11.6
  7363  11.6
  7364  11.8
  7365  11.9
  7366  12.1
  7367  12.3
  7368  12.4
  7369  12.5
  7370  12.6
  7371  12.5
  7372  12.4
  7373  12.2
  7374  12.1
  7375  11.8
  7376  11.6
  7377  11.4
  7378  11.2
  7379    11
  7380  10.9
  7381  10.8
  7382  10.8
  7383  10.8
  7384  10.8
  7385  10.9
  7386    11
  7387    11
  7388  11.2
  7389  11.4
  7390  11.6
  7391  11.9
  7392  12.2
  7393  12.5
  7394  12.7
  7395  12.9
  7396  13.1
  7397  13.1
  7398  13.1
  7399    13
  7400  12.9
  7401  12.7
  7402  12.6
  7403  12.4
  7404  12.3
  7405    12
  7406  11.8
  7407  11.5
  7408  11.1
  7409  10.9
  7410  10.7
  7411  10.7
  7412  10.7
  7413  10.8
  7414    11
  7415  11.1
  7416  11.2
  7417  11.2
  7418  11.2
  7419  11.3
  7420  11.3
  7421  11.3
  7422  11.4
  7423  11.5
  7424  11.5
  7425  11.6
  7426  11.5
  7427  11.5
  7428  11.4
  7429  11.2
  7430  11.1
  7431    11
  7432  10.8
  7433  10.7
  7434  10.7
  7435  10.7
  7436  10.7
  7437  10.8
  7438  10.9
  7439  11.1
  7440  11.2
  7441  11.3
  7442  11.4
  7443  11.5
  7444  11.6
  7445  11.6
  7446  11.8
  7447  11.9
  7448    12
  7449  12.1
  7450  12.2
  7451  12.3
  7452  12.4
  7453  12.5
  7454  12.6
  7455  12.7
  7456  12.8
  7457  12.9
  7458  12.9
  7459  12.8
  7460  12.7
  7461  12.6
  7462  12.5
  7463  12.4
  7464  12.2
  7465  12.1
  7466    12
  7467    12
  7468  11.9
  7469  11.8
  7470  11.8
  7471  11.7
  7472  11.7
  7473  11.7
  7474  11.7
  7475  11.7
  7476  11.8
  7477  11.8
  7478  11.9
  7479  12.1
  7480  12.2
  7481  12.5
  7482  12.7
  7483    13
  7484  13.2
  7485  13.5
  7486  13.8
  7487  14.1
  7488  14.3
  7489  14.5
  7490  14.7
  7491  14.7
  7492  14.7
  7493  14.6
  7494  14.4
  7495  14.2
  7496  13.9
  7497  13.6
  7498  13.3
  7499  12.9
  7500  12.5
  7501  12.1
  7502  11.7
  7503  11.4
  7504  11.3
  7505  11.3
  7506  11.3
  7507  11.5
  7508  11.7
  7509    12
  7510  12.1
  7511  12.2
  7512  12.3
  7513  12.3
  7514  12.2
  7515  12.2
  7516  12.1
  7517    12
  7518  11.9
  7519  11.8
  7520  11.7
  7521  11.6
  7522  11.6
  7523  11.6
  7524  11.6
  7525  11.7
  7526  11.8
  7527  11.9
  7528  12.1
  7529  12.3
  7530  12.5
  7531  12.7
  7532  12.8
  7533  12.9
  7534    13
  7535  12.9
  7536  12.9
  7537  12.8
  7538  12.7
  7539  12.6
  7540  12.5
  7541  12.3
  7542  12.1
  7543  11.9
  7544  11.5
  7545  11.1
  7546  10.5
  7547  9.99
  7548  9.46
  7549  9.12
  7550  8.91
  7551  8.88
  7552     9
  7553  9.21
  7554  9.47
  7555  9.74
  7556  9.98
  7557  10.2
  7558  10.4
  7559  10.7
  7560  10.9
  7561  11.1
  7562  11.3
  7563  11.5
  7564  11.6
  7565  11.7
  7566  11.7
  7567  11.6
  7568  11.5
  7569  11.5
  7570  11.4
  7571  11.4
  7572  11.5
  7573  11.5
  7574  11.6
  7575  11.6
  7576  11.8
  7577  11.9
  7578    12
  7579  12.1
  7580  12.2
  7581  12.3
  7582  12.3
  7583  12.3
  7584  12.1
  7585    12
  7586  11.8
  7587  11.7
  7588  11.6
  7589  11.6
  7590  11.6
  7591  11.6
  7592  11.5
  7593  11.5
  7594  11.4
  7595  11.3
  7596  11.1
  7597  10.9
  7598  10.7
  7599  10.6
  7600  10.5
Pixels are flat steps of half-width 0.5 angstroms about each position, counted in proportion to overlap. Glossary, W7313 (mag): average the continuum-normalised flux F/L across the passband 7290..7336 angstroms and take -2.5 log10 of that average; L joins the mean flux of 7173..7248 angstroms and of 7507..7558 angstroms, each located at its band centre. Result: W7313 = -0.074 mag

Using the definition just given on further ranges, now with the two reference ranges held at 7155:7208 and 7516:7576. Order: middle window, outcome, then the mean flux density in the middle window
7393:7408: -0.13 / 12.5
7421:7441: 0.01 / 11.1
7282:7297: -0.10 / 12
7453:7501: -0.14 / 12.8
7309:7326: -0.11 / 12.2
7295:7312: -0.04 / 11.4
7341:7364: -0.08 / 11.9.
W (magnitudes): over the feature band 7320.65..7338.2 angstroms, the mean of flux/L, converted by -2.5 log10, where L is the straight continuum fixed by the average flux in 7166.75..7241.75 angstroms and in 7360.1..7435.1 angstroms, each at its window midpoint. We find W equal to -0.09 mag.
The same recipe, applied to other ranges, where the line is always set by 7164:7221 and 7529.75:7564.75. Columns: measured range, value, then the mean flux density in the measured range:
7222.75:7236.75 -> 0.007 mag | 10.8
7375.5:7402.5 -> -0.076 mag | 11.8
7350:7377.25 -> -0.092 mag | 12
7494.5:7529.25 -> -0.090 mag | 12.1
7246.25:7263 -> -0.037 mag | 11.3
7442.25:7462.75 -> -0.114 mag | 12.3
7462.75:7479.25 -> -0.075 mag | 11.9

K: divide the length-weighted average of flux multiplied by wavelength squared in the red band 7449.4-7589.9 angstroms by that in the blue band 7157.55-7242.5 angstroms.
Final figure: 1.2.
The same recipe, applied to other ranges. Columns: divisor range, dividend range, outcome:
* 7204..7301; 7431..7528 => 1.14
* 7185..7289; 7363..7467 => 1.09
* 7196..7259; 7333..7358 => 1.14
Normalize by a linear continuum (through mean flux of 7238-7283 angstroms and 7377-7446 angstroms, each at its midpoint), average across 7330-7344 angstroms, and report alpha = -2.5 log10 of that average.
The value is -0.09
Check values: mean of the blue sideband 11.5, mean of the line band 12.5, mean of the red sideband 11.5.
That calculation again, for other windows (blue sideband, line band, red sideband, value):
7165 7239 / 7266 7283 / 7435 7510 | -0.06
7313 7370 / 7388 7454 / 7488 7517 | 0.08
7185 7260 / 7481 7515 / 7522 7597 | -0.14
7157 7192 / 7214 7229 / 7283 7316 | 0.05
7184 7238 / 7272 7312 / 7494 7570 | -0.06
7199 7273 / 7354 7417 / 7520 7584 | -0.04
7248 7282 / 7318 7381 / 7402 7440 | -0.07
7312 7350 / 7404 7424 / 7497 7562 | 0.07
